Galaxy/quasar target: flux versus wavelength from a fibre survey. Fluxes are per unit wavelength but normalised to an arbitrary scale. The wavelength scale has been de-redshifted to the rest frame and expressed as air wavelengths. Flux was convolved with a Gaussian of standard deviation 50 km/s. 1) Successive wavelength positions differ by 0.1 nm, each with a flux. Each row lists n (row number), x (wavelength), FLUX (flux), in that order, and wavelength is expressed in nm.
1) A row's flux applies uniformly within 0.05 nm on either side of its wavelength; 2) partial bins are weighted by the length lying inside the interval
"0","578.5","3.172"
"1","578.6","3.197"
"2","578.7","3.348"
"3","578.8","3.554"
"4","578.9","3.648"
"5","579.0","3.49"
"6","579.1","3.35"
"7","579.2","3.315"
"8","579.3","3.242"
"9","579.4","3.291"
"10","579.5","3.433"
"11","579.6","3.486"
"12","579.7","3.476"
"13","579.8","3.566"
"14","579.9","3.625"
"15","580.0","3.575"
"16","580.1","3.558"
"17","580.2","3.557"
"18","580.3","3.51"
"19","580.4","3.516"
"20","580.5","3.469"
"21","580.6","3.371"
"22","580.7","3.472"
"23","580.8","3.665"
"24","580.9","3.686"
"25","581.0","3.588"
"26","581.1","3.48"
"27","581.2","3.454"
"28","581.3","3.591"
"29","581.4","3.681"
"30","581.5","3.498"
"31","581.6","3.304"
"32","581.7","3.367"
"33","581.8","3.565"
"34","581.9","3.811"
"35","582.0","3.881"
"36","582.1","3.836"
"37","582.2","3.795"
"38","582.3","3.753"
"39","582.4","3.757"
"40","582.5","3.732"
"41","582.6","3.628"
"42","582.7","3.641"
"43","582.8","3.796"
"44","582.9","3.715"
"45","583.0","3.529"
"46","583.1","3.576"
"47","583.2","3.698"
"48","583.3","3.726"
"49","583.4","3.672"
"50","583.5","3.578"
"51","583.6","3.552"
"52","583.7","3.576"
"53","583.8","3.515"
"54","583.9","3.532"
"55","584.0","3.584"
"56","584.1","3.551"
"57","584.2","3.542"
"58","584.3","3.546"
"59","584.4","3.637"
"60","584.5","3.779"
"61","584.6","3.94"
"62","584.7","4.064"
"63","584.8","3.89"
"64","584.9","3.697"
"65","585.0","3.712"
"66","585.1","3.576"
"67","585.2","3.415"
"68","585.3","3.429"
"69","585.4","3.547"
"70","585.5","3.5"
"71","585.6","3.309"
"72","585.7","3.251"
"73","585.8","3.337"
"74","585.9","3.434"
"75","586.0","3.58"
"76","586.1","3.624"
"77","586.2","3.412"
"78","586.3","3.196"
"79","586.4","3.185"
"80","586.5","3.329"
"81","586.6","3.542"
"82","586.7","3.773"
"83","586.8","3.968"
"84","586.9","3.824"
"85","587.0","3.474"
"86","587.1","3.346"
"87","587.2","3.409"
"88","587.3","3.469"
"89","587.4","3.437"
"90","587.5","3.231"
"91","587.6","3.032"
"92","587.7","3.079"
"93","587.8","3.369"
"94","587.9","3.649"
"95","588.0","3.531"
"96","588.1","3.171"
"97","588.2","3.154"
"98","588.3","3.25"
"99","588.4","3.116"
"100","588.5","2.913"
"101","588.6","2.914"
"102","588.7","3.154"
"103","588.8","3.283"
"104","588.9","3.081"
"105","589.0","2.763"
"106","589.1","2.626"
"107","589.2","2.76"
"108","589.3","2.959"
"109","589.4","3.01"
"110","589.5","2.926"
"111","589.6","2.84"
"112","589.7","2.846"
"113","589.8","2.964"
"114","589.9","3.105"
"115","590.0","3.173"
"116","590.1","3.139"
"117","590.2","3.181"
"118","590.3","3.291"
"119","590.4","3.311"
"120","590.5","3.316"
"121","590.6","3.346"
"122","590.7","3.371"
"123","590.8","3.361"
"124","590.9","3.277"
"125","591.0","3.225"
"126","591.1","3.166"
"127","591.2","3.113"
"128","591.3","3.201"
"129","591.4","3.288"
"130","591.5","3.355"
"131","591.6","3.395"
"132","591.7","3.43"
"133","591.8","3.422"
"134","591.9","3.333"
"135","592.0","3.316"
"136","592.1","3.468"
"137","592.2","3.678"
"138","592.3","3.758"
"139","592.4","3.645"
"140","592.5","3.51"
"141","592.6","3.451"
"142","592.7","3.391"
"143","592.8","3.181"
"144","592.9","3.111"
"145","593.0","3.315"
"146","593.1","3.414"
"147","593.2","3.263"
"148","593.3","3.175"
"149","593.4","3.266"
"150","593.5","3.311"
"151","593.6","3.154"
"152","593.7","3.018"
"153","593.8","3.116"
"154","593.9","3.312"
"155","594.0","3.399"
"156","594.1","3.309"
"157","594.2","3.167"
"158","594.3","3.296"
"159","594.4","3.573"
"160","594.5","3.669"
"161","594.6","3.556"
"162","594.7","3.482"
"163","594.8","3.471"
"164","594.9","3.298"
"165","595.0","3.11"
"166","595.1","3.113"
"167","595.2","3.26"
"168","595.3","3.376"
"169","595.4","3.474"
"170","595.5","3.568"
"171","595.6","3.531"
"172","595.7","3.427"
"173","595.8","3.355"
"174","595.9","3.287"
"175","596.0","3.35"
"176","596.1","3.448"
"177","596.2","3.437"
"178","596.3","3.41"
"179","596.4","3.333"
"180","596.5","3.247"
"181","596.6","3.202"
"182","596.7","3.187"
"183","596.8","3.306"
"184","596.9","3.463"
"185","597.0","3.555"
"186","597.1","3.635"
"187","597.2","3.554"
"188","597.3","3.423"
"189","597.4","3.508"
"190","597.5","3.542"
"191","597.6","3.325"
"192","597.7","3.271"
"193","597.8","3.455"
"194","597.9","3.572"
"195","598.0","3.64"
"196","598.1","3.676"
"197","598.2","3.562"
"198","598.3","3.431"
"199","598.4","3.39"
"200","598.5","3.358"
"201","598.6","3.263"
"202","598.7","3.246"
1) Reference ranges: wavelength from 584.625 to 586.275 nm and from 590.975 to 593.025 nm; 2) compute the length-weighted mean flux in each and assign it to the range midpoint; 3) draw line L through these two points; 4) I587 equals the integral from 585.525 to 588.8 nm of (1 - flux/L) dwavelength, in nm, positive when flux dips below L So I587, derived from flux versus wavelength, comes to 0.14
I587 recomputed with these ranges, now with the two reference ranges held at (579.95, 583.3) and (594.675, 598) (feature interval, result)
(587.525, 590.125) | 0.32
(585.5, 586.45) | 0.05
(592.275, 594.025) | 0.07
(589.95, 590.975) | 0.06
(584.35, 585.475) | -0.04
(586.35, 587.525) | 0.01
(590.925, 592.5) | 0.03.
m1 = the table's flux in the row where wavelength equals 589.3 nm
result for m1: 2.959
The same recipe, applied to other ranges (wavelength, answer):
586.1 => 3.624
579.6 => 3.486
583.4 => 3.672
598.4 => 3.39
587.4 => 3.437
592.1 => 3.468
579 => 3.49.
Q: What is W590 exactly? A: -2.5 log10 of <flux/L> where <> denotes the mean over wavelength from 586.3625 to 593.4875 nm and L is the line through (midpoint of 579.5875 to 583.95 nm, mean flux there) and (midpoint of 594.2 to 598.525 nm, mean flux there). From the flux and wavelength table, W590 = 0.07 mag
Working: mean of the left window 3.6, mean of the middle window 3.27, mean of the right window 3.42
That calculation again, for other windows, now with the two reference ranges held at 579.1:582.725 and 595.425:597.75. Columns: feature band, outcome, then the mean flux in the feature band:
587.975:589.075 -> 0.13 mag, 3.1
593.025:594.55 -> 0.04 mag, 3.3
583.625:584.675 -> -0.03 mag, 3.63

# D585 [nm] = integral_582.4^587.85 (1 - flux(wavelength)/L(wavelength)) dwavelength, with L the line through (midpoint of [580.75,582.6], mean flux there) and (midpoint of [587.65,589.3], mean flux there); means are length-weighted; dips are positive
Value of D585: -0.292 nm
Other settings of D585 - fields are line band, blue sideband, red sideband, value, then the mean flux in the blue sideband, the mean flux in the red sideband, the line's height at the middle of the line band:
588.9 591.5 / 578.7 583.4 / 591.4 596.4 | 0.24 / 3.57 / 3.37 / 3.43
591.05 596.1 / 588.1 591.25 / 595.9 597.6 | -0.14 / 3.1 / 3.41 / 3.27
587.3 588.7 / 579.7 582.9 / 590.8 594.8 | 0.09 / 3.6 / 3.35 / 3.45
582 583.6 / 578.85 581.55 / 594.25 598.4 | -0.09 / 3.5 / 3.42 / 3.49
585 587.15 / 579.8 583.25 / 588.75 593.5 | -0.03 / 3.61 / 3.23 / 3.43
